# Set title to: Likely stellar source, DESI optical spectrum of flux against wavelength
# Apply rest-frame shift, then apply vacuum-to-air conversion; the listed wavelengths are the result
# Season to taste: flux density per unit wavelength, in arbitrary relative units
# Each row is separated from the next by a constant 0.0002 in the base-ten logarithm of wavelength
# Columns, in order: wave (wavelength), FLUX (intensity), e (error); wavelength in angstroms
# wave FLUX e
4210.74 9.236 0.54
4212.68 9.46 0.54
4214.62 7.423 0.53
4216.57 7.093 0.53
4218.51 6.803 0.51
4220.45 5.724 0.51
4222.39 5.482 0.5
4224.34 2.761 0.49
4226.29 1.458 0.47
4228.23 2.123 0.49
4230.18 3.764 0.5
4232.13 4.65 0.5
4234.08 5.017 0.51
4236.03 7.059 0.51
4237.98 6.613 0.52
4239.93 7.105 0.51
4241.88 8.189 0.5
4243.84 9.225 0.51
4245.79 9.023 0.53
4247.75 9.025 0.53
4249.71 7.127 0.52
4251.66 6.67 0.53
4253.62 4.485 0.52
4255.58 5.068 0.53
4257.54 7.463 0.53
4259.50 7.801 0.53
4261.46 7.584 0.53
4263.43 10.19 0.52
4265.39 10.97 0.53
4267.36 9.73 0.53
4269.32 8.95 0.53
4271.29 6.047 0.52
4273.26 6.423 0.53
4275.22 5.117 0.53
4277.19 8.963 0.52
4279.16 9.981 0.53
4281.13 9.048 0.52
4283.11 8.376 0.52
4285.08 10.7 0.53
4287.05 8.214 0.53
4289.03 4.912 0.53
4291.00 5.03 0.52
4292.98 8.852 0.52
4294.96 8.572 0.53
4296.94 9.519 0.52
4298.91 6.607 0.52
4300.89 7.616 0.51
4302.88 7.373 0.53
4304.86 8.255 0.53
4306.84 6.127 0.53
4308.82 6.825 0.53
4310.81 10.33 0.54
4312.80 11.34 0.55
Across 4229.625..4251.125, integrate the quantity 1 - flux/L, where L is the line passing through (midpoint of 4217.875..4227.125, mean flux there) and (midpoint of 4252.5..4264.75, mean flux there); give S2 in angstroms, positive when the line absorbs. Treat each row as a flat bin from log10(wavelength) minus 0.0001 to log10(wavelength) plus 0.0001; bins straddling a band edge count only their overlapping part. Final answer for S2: -4.4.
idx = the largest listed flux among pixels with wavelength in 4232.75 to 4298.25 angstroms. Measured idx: 10.97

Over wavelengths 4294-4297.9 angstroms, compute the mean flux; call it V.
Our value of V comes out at 9.04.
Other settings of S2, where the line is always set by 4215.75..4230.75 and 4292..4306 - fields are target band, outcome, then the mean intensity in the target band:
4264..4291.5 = -4.4 angstroms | 8.12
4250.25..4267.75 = -4.3 angstroms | 7.69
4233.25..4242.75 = -3.1 angstroms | 6.81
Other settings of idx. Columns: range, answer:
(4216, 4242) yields 8.189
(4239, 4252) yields 9.225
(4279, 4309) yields 10.7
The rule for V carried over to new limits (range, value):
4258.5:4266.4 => 9.13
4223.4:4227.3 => 2.11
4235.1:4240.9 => 6.93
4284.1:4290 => 7.95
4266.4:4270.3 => 9.35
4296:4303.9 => 7.77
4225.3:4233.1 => 3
